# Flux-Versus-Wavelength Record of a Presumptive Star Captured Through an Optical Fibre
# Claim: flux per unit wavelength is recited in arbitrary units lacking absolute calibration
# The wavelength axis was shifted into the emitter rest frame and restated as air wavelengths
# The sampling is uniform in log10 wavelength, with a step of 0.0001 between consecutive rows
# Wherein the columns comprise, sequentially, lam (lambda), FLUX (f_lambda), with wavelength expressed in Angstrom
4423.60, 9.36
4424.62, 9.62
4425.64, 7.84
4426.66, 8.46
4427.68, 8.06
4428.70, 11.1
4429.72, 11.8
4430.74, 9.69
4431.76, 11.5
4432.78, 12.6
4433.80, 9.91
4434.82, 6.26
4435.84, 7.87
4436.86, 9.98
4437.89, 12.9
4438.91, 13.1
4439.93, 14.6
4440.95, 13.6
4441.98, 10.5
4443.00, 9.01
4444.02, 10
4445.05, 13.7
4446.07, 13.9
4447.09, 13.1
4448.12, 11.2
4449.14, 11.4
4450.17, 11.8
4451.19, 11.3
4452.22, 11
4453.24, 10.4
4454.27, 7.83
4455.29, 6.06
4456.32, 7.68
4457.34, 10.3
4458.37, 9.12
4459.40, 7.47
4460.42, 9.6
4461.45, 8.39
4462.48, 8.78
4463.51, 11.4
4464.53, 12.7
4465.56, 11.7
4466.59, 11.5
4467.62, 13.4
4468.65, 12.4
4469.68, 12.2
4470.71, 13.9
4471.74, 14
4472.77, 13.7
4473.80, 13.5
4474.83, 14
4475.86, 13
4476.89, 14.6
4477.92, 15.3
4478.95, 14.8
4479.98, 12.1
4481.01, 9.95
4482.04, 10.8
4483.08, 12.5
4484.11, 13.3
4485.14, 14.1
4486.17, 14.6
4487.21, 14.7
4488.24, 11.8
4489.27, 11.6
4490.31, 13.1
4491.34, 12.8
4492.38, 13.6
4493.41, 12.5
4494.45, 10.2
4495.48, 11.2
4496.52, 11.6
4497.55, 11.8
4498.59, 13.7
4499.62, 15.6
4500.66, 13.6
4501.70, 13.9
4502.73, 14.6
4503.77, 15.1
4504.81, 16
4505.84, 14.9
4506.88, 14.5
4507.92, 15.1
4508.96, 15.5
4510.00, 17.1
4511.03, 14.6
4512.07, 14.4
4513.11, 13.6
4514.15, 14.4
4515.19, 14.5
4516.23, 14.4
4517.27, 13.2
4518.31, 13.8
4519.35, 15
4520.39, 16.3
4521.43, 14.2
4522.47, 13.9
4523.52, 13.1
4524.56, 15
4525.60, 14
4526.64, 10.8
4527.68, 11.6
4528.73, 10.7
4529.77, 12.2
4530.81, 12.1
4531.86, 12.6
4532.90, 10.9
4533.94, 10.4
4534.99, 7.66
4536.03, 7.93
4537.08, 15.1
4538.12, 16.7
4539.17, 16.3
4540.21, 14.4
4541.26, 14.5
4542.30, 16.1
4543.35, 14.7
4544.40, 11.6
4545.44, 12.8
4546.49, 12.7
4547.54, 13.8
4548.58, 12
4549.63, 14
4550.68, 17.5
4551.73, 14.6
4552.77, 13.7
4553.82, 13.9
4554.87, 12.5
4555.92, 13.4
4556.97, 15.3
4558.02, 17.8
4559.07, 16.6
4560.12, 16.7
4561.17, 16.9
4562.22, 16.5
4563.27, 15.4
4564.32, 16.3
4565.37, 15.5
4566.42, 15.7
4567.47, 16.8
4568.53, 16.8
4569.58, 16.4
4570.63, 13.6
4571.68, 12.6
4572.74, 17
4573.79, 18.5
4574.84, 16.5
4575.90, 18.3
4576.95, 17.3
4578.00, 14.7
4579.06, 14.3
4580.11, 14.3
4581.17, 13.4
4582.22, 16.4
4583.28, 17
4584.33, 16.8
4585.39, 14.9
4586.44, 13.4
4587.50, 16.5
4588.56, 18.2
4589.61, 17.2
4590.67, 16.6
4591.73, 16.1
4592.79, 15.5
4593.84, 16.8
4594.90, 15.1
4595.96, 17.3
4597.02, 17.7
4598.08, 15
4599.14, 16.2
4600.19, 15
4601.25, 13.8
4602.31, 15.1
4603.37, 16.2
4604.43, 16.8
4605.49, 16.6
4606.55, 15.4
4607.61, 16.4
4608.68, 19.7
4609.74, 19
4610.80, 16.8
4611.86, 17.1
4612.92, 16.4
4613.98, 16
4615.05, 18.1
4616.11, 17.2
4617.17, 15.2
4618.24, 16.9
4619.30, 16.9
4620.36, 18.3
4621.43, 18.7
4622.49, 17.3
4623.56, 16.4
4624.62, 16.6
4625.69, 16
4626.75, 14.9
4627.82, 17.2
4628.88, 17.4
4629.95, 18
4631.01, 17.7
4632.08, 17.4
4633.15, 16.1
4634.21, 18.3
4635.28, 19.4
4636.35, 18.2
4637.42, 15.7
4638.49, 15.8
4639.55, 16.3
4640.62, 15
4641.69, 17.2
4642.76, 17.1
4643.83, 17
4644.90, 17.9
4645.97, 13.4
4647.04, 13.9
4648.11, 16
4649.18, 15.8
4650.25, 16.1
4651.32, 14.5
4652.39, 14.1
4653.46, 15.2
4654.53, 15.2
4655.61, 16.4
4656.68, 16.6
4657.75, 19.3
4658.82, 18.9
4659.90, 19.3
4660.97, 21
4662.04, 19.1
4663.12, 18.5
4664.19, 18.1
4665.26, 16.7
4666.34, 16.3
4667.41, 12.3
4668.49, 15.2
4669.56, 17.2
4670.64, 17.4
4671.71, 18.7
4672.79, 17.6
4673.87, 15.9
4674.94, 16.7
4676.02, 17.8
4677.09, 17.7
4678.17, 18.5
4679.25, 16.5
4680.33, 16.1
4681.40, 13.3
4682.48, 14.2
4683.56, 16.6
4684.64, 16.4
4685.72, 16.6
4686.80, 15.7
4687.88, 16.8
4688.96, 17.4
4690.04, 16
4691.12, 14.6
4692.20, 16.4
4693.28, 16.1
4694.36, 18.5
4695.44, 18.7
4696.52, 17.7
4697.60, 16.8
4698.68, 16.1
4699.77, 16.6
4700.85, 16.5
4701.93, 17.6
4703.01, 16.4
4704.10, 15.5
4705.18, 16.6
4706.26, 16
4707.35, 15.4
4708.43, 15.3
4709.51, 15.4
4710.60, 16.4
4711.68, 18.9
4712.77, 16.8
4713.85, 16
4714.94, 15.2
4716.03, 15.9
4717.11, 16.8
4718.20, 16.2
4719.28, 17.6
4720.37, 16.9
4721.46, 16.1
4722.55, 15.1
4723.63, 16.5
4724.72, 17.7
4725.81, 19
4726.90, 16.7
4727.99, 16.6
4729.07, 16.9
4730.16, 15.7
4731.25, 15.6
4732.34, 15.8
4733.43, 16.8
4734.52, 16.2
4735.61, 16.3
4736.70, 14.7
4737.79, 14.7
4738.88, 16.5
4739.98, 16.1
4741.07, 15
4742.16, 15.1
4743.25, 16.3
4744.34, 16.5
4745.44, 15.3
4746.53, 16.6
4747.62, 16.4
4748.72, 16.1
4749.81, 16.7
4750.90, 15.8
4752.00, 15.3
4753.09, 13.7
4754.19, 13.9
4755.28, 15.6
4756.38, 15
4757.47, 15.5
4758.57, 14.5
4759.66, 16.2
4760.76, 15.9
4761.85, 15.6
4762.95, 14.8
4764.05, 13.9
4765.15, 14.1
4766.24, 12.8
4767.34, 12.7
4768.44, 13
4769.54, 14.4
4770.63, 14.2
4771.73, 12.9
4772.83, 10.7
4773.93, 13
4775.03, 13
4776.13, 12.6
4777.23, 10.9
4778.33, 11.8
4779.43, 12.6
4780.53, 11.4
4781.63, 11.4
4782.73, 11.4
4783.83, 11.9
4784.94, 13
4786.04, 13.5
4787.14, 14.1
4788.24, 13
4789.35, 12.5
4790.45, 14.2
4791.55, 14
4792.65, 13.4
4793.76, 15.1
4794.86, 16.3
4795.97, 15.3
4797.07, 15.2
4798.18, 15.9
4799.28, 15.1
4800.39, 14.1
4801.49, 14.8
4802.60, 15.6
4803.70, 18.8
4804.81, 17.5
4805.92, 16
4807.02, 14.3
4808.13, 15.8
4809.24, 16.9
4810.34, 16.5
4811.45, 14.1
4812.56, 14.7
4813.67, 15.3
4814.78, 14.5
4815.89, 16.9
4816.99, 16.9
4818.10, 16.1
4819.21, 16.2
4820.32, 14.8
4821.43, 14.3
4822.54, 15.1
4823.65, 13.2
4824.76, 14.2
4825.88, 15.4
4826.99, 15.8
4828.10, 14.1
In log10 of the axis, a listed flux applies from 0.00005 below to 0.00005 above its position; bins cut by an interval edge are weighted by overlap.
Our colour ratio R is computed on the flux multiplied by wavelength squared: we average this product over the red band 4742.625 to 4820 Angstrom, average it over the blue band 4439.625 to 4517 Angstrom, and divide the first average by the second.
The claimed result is 1.32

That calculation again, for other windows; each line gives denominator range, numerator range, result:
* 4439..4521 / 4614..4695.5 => 1.43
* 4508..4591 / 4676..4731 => 1.21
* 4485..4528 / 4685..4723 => 1.30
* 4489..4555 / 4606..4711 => 1.31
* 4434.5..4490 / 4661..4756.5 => 1.56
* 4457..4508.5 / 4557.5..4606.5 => 1.32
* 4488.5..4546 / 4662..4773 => 1.30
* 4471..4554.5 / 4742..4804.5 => 1.18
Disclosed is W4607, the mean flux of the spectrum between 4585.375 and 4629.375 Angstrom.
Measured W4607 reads 16.5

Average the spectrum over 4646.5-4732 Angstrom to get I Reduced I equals 16.6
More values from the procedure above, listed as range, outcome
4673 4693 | 16.3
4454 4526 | 12.9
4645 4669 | 16.5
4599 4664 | 16.8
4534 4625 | 15.6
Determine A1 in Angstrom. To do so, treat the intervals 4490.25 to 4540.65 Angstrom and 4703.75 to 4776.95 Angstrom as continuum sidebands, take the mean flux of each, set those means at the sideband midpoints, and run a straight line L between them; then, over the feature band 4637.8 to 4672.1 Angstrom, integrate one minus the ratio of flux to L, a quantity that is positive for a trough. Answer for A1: -4.4 Angstrom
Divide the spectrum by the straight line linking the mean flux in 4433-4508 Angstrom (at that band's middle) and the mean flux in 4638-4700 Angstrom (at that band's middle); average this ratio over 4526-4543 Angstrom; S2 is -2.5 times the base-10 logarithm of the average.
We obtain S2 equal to 0.08 mag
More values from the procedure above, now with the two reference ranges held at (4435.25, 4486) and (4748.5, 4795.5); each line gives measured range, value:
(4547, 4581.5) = -0.24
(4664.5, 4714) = -0.24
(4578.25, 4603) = -0.25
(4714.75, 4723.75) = -0.21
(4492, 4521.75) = -0.18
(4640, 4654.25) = -0.21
